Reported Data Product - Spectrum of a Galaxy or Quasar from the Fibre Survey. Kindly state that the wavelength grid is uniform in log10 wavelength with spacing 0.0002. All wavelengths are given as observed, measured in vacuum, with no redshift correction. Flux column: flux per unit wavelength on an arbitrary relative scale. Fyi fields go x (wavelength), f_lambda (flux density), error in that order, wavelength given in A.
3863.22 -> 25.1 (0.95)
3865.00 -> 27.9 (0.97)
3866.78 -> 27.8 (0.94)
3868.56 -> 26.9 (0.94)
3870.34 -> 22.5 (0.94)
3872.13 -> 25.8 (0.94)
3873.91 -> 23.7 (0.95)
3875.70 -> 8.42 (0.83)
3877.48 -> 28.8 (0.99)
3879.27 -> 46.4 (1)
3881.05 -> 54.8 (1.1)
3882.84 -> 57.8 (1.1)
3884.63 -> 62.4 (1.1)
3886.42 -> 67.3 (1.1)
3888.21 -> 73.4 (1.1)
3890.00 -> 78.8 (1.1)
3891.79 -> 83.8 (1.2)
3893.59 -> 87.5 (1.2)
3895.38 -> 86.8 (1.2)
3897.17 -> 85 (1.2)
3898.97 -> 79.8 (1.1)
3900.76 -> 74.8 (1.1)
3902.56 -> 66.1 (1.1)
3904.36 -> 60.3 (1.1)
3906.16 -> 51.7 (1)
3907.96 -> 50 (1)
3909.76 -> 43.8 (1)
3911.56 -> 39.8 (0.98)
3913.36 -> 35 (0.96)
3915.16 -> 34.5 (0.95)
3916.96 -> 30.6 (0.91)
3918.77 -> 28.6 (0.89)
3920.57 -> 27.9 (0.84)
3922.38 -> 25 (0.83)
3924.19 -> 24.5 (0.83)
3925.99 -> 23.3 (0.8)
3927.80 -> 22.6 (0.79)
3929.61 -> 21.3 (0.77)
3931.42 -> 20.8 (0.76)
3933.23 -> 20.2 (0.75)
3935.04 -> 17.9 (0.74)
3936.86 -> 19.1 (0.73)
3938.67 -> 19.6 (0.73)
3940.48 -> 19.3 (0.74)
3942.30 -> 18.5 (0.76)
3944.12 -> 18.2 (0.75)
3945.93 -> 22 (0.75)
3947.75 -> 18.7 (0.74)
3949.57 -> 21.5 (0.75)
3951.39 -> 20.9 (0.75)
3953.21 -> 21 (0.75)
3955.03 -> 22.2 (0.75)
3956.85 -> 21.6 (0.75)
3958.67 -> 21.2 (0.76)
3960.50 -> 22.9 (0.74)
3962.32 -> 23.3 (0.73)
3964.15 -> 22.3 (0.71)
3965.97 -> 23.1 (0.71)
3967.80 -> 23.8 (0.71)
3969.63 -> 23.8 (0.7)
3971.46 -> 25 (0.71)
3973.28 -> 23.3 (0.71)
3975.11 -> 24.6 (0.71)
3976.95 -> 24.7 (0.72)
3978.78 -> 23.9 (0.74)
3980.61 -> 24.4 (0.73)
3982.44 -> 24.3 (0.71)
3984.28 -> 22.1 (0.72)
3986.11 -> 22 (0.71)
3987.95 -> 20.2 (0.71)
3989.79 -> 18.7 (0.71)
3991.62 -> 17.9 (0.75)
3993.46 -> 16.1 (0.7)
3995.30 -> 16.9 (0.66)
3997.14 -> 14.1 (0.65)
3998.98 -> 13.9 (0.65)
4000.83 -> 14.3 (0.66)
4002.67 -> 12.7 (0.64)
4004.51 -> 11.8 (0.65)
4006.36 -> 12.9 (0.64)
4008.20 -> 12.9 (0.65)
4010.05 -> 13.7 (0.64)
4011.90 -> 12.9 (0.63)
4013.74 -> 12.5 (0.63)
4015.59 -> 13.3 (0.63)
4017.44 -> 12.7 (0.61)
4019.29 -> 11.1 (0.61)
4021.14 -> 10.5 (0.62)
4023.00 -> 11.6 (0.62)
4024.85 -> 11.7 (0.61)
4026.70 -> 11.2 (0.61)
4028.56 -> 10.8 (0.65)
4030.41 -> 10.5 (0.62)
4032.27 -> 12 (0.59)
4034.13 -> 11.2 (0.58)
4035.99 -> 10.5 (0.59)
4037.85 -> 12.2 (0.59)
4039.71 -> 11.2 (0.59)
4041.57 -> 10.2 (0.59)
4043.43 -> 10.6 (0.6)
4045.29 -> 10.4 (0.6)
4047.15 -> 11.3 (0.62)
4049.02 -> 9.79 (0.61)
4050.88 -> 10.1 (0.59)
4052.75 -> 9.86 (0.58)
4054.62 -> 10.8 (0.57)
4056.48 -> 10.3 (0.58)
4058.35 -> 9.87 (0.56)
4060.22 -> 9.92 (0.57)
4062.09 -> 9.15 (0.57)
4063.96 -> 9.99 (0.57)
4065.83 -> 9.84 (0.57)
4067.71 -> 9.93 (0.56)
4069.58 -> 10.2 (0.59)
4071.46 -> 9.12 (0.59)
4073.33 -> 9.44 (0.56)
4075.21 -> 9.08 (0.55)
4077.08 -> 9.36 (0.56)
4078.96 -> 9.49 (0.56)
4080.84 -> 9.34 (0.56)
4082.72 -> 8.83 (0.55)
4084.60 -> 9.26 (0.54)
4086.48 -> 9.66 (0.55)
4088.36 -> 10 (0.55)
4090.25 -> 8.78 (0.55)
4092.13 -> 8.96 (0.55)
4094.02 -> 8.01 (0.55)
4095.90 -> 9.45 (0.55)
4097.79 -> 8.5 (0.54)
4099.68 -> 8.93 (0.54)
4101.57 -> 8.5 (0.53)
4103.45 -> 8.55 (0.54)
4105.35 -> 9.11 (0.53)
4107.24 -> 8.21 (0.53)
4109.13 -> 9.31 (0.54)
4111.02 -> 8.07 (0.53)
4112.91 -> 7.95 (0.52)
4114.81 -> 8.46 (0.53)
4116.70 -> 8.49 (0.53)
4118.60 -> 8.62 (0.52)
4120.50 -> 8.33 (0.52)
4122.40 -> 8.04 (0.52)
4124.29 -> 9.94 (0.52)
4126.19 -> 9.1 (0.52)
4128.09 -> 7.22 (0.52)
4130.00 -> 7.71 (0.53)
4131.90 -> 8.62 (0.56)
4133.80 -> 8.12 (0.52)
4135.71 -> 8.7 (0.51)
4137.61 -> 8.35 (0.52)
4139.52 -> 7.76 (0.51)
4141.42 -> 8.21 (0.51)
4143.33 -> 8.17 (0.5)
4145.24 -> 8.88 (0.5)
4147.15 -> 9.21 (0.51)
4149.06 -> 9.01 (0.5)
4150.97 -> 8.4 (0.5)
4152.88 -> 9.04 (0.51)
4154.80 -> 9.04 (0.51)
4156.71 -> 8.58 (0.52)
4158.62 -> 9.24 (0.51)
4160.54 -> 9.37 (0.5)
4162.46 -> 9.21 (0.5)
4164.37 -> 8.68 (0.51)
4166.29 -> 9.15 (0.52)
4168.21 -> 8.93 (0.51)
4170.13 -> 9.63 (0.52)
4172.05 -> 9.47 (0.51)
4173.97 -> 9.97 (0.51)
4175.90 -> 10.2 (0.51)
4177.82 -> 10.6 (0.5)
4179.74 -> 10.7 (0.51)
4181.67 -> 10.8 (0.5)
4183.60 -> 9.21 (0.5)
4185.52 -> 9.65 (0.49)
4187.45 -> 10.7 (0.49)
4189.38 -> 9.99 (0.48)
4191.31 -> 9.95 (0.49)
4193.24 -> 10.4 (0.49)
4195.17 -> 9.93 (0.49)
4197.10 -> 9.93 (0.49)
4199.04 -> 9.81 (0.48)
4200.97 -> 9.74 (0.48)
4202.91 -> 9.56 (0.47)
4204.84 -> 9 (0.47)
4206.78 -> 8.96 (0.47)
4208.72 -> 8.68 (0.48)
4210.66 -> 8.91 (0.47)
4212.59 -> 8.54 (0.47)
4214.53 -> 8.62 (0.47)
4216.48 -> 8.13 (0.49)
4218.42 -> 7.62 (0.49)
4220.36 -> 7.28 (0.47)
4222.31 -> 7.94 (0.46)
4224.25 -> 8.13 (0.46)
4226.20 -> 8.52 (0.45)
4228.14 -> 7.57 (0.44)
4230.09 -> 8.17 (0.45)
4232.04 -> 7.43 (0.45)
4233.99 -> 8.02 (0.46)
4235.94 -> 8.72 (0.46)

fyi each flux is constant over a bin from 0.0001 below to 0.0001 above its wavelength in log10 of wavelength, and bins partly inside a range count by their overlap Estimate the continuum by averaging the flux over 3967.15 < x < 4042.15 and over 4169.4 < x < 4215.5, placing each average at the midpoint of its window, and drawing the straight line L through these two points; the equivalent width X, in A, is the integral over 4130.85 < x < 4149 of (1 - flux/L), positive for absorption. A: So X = 4.7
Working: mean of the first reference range 15.9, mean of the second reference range 9.71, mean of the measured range 8.47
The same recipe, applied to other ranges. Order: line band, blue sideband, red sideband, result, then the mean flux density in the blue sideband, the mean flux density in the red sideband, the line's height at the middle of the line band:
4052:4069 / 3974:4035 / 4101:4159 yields 3.38 A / 15.6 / 8.54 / 12.4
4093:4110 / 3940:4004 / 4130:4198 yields 5.55 A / 20.6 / 9.29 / 13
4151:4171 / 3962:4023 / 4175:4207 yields 3.80 A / 18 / 9.97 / 11.2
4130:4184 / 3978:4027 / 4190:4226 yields 7.40 A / 15.6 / 8.95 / 10.6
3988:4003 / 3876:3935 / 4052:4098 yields 6.47 A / 48.9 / 9.5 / 28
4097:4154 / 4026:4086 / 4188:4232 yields 6.31 A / 10.2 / 8.86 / 9.58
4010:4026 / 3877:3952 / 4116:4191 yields 9.11 A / 42.7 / 9.06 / 28.1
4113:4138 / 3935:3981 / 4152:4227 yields 8.47 A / 21.8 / 9.28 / 12.8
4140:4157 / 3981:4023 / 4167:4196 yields 3.52 A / 15.4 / 10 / 11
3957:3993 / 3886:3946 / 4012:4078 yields 7.29 A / 43.5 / 10.7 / 28.5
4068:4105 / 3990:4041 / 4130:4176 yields 5.55 A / 12.8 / 8.87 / 10.8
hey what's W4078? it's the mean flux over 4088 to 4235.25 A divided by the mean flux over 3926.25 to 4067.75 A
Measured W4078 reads 0.54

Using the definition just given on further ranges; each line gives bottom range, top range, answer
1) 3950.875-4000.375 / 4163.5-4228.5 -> 0.43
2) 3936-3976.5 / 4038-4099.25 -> 0.45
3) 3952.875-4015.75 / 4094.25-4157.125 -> 0.44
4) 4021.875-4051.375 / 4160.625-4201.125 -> 0.90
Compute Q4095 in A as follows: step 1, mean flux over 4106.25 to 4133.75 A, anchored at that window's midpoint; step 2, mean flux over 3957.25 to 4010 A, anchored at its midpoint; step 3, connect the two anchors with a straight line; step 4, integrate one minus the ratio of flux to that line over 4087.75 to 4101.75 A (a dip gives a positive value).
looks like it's 2.2 A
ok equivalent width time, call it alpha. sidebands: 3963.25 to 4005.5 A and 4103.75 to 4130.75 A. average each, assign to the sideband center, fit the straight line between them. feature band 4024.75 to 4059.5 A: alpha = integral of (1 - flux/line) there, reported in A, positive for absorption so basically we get 10.0 A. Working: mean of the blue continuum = 20.1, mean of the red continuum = 8.47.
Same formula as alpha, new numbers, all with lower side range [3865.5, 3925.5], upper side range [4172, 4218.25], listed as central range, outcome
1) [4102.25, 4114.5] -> 7.3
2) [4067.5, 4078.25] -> 6.8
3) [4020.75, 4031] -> 6.7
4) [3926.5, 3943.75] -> 9.4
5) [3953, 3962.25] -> 4.3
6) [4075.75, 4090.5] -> 9.1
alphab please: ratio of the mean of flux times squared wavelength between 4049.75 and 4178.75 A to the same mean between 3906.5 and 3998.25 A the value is 0.4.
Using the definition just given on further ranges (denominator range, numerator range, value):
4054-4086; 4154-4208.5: 1.06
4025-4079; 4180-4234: 0.94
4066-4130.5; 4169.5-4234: 1.08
